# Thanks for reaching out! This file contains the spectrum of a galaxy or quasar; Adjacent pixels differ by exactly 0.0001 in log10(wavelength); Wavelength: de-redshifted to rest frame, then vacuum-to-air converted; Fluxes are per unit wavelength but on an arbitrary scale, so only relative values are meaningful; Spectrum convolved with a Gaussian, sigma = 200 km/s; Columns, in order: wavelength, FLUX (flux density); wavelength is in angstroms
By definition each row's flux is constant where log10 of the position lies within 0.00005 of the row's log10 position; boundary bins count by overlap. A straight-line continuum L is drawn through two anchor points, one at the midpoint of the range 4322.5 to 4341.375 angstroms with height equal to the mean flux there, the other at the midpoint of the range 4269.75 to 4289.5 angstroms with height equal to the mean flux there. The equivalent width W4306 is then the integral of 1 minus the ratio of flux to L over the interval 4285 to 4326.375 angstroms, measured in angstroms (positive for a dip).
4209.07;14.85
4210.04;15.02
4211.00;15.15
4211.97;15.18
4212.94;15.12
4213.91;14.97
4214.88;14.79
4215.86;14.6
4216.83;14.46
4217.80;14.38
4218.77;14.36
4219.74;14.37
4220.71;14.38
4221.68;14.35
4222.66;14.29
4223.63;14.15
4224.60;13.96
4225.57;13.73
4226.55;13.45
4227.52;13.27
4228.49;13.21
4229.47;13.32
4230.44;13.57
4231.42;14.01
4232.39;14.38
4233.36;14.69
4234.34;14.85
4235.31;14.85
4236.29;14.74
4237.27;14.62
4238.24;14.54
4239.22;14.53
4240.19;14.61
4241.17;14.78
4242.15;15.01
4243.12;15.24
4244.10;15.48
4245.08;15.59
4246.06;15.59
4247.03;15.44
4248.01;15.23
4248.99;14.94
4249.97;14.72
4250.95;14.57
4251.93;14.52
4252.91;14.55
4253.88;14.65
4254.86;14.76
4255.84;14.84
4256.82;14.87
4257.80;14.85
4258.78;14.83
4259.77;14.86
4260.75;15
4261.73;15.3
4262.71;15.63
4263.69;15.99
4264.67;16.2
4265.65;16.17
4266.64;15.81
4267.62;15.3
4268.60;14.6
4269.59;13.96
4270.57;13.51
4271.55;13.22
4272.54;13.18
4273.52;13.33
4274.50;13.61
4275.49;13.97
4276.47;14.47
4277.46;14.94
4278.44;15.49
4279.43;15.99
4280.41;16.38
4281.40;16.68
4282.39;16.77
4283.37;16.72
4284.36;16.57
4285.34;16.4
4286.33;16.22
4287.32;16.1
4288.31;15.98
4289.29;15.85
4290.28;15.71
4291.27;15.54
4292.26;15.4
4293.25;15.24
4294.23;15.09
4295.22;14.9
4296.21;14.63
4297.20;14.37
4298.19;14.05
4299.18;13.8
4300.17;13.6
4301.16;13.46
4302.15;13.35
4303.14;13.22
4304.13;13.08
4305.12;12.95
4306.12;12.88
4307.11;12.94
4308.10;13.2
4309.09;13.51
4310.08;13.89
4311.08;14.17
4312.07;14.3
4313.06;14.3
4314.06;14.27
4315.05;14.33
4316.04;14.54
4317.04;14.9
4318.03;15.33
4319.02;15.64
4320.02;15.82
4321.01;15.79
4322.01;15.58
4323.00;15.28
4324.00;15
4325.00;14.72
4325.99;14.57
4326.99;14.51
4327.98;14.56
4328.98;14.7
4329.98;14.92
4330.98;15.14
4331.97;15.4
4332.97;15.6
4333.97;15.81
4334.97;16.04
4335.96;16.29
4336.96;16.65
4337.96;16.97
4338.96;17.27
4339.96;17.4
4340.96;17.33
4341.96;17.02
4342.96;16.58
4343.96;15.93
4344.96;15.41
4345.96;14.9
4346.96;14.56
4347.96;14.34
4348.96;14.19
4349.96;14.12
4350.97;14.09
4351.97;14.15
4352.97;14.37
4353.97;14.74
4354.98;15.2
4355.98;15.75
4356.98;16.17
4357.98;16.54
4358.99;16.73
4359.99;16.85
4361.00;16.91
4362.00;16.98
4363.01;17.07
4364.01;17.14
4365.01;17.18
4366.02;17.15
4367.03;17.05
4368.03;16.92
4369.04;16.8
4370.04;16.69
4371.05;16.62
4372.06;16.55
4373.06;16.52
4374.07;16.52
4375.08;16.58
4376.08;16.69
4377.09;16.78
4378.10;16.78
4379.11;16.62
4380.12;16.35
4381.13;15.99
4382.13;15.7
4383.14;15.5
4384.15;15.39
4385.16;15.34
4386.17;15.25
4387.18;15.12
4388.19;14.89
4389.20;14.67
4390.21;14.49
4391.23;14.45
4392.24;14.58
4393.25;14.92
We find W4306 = 2.28 angstroms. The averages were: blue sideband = 15.2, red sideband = 15.7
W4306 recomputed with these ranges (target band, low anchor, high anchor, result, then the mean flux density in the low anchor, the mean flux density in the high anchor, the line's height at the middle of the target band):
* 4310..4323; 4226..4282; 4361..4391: 0.5 angstroms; 14.8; 16.2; 15.5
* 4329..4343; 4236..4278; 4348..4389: -0.5 angstroms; 14.8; 16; 15.7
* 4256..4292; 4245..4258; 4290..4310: -1.9 angstroms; 14.9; 14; 14.5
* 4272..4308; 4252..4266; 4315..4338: 1.1 angstroms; 15.2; 15.3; 15.2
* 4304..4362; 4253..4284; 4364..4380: 3.4 angstroms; 15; 16.8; 16.1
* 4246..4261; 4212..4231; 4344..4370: -0.3 angstroms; 14.2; 15.8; 14.6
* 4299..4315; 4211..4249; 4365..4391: 1.9 angstroms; 14.5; 16.1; 15.4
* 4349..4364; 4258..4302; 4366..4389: 0.3 angstroms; 15.1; 16.2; 16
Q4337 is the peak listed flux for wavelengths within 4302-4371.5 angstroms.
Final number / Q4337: 17.4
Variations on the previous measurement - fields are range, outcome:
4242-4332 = 16.77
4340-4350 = 17.33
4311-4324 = 15.82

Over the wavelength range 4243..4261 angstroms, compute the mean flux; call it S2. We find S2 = 15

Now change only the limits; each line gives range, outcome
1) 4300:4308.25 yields 13.2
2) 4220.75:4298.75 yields 14.9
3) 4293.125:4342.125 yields 14.8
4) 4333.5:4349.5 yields 16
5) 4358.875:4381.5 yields 16.8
